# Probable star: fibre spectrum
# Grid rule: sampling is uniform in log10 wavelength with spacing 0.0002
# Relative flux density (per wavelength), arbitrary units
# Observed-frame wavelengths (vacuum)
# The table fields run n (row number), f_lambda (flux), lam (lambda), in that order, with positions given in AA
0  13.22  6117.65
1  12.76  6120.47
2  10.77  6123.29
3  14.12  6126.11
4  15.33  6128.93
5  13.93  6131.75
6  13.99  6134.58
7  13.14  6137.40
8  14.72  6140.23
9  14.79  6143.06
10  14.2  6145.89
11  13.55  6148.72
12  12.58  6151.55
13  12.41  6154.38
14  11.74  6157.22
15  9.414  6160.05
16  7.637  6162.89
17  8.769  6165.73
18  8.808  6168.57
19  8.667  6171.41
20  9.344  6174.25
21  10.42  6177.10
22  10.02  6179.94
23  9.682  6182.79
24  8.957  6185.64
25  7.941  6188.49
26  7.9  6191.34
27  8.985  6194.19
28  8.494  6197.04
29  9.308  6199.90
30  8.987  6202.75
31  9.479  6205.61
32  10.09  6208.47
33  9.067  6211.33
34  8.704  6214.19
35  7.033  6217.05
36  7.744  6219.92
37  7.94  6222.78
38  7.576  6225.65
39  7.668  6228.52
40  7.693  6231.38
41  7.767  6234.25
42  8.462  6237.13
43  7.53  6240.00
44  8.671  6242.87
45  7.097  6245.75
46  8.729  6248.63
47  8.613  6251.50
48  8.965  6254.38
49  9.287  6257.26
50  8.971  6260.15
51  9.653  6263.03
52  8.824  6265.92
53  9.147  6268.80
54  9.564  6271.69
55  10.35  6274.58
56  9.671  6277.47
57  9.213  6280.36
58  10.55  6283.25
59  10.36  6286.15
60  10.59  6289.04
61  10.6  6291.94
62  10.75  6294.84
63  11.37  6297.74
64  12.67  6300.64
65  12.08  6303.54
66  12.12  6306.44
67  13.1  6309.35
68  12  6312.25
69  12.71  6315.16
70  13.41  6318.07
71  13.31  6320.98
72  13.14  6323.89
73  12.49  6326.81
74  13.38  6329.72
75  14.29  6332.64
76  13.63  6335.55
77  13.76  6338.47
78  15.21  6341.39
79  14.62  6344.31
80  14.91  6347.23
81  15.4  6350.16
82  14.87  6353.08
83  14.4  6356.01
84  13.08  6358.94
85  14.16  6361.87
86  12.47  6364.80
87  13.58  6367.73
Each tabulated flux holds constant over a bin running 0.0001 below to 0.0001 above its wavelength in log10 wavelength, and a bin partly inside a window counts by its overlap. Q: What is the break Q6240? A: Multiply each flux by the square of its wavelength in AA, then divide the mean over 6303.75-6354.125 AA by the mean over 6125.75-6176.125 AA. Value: 1.2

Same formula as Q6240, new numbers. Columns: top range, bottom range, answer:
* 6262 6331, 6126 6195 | 1.06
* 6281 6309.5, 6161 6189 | 1.29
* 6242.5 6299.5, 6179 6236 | 1.15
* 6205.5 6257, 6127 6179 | 0.71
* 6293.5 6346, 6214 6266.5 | 1.62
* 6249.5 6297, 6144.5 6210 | 1.01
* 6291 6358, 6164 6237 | 1.59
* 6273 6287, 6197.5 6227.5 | 1.19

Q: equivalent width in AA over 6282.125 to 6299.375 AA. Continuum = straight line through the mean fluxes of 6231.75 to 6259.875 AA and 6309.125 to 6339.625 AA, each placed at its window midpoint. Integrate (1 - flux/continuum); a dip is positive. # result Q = 0.61 AA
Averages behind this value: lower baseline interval 8.35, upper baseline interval 13.2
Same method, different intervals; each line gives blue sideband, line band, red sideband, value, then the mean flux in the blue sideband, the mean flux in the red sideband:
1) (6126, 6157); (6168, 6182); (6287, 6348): 4.2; 13.8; 12.8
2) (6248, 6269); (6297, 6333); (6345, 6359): -0.9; 9.03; 14.7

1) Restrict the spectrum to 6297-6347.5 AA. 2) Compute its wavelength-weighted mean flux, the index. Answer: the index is 13.2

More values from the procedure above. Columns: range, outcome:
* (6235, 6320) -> 10.2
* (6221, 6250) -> 7.91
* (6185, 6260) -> 8.41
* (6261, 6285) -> 9.61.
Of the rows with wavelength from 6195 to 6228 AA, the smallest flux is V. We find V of 7.033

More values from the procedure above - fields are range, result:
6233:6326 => 7.097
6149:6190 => 7.637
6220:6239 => 7.576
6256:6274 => 8.824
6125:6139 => 13.14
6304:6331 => 12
